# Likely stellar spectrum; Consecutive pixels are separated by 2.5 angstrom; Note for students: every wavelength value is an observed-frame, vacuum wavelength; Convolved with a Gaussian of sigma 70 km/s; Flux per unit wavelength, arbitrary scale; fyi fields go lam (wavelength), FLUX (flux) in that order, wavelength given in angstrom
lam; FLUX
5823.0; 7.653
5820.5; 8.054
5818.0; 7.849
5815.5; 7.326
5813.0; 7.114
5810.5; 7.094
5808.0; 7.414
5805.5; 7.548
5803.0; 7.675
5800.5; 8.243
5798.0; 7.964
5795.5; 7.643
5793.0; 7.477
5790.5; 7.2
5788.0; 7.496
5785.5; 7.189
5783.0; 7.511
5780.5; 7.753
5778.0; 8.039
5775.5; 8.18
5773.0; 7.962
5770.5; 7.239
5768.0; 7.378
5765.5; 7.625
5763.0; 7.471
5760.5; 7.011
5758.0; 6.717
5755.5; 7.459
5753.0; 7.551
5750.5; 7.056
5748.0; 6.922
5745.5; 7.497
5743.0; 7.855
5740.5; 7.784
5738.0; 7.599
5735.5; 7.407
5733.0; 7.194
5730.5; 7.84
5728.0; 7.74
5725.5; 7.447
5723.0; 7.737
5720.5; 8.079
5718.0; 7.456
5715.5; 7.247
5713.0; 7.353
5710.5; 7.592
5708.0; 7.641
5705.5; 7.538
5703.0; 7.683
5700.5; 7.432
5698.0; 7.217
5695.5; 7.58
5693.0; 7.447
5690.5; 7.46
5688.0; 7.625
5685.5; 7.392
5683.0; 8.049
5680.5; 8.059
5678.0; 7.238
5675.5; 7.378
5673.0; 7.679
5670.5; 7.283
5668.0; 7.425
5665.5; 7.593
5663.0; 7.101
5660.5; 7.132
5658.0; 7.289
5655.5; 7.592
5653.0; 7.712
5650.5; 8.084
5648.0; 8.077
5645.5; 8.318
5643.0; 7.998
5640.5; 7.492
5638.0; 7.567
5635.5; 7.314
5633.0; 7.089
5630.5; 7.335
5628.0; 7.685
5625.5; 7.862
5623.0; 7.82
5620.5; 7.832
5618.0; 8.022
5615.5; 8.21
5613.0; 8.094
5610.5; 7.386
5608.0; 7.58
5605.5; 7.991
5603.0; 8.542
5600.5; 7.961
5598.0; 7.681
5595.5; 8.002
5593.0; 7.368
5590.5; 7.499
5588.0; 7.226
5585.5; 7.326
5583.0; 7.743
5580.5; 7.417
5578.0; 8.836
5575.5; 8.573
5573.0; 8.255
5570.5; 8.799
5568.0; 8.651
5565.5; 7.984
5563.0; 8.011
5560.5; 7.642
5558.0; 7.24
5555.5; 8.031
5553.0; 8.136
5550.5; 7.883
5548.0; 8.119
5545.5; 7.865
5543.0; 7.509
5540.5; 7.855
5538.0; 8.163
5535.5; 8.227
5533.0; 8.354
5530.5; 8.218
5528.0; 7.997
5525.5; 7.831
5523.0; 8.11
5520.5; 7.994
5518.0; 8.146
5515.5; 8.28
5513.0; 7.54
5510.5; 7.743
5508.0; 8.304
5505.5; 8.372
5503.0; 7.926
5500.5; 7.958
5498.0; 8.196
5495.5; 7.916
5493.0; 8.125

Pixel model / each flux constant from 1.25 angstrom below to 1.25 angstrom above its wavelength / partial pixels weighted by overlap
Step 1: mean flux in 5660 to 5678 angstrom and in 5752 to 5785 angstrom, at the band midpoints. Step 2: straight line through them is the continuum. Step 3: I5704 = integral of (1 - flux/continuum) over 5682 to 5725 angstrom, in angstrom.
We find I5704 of -0.8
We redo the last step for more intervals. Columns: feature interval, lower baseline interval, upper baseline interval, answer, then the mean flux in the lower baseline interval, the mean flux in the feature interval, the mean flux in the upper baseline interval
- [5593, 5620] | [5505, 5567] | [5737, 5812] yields -0.3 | 7.98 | 7.92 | 7.52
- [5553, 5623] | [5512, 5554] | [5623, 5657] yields -0.6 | 8.02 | 7.92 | 7.7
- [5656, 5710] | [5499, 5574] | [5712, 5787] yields 1.3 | 8.04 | 7.49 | 7.51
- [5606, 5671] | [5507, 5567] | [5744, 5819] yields 0.9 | 7.97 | 7.66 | 7.49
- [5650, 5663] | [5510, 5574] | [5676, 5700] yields 0.3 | 8.02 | 7.49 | 7.55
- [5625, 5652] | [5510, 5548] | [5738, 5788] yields 0.2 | 8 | 7.71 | 7.49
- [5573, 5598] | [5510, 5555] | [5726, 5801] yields 0.3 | 8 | 7.8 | 7.53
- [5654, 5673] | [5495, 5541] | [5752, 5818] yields 1.0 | 8.07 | 7.37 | 7.52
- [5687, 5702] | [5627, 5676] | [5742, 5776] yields 0.1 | 7.56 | 7.46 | 7.4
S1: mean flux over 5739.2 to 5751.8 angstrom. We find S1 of 7.42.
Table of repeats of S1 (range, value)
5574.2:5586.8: 7.98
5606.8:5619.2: 7.86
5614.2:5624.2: 7.97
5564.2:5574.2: 8.42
